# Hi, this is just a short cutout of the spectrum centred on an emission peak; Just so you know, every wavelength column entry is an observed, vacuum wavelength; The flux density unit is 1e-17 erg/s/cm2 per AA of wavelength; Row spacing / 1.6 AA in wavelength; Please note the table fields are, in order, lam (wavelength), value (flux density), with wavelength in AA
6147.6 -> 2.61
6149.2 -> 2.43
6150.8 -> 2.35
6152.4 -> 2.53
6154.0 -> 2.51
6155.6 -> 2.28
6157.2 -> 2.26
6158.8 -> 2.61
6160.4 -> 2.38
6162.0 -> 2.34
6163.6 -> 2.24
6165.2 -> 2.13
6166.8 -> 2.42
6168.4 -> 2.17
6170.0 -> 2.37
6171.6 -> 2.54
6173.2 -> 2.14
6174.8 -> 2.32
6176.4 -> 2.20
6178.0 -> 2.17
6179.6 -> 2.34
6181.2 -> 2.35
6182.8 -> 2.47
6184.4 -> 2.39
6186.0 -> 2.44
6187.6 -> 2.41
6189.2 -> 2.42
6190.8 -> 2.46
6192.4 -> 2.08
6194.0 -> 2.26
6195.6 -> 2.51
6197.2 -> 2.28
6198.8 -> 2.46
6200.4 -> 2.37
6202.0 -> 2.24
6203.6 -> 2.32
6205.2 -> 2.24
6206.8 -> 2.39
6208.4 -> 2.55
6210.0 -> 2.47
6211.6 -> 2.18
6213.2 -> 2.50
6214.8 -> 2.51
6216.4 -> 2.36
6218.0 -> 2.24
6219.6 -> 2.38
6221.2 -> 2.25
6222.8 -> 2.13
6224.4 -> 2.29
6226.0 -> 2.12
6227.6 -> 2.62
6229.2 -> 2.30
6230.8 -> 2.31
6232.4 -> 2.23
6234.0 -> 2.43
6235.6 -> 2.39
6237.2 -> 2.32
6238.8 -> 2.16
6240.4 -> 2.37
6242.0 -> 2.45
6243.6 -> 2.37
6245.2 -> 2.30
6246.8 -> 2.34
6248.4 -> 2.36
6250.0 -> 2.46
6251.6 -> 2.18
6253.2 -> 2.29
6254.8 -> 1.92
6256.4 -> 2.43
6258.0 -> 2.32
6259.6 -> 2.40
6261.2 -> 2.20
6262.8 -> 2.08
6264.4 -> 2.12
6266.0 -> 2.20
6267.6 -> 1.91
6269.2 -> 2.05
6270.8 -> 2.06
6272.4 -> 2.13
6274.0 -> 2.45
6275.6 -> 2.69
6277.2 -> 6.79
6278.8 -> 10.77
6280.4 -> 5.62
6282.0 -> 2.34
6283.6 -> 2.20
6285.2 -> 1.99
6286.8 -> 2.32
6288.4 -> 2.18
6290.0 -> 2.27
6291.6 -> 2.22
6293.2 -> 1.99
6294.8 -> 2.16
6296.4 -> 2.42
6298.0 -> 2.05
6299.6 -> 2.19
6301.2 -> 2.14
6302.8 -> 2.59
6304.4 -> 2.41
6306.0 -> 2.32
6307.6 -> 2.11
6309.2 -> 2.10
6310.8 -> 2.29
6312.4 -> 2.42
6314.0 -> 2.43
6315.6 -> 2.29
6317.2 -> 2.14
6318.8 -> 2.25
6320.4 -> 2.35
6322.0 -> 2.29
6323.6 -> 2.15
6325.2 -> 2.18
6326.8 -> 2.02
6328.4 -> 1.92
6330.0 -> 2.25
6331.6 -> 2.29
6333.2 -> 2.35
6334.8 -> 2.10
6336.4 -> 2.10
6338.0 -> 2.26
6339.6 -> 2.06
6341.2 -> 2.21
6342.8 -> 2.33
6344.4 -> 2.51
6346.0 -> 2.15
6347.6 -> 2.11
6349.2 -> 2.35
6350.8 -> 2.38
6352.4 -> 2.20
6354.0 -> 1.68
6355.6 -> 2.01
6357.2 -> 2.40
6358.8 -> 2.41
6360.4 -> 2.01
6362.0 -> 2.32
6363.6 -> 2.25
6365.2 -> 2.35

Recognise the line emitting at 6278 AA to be H-beta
